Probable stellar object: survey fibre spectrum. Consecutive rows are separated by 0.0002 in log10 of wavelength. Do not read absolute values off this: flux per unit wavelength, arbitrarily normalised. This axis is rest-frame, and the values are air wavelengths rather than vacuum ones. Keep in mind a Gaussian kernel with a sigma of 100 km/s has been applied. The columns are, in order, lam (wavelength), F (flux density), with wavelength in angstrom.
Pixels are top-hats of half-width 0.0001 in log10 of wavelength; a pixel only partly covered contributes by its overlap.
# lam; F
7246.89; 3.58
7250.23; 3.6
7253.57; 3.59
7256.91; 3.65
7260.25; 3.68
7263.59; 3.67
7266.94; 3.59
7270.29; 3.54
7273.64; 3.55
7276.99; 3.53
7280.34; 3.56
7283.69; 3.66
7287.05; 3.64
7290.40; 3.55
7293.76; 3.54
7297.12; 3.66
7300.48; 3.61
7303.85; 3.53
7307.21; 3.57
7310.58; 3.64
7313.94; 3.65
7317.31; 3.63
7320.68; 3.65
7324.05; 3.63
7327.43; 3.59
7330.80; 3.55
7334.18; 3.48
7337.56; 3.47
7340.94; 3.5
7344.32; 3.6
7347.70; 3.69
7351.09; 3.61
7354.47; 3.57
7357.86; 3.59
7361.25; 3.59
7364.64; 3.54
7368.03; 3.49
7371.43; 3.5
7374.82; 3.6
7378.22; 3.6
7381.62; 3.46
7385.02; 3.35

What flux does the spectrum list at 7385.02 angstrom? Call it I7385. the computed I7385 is 3.35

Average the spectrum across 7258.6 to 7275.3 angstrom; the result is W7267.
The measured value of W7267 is 3.61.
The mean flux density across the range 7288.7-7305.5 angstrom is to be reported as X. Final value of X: 3.58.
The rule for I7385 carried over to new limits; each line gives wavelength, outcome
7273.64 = 3.55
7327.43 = 3.59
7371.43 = 3.5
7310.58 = 3.64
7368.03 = 3.49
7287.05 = 3.64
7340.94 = 3.5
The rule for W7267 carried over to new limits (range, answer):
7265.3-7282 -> 3.55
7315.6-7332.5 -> 3.61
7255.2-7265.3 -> 3.67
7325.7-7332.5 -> 3.57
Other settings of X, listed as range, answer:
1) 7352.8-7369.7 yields 3.56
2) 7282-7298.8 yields 3.61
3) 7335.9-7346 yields 3.52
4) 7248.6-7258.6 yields 3.61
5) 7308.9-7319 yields 3.64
